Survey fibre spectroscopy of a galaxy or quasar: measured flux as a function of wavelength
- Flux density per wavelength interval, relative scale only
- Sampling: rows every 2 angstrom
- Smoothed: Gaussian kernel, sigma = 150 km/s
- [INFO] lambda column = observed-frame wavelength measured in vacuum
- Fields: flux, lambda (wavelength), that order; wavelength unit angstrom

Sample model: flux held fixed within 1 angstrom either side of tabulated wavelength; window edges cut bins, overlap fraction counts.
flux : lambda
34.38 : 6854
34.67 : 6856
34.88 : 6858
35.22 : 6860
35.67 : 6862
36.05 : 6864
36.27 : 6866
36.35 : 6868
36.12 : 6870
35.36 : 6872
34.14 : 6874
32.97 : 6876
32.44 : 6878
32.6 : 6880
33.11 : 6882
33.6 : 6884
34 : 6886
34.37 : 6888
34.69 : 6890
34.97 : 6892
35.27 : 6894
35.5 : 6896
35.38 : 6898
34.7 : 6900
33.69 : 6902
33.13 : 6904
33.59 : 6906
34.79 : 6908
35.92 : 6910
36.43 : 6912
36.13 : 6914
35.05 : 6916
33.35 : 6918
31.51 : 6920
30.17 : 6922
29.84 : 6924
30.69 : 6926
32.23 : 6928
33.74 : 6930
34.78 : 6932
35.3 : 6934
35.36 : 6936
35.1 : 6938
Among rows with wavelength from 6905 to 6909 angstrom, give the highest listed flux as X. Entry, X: 34.79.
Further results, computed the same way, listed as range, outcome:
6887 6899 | 35.5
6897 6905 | 35.38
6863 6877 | 36.35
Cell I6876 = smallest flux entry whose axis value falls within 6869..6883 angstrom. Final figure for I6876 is 32.44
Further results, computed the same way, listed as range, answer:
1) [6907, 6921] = 31.51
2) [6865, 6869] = 36.27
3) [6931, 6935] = 34.78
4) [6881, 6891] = 33.11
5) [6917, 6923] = 30.17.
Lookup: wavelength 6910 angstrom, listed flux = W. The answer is 35.92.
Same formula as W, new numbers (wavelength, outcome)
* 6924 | 29.84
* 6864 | 36.05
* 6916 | 35.05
